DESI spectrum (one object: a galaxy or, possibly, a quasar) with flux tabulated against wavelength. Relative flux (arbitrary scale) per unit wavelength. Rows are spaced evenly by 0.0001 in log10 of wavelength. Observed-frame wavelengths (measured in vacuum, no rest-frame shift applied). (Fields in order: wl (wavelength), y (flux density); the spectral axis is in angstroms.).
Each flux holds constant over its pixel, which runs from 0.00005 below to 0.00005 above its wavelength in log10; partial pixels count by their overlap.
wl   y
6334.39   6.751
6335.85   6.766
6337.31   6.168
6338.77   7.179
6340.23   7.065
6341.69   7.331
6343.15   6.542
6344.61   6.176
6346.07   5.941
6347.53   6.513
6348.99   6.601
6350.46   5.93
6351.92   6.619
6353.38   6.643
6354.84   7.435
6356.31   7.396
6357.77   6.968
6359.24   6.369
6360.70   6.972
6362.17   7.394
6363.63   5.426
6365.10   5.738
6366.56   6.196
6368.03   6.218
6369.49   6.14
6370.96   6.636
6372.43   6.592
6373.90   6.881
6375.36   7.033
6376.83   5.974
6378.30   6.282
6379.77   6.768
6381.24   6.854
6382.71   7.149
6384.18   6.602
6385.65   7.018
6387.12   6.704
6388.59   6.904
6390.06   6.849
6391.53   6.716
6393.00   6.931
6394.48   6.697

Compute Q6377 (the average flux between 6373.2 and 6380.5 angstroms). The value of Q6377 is 6.59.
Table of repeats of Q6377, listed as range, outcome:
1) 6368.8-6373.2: 6.45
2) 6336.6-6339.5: 6.68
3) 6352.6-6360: 6.96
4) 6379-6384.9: 6.84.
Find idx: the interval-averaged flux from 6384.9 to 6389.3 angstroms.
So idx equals 6.88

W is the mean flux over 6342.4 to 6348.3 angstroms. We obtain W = 6.3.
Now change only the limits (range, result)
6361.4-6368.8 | 6.2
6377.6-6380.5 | 6.52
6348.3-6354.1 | 6.44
